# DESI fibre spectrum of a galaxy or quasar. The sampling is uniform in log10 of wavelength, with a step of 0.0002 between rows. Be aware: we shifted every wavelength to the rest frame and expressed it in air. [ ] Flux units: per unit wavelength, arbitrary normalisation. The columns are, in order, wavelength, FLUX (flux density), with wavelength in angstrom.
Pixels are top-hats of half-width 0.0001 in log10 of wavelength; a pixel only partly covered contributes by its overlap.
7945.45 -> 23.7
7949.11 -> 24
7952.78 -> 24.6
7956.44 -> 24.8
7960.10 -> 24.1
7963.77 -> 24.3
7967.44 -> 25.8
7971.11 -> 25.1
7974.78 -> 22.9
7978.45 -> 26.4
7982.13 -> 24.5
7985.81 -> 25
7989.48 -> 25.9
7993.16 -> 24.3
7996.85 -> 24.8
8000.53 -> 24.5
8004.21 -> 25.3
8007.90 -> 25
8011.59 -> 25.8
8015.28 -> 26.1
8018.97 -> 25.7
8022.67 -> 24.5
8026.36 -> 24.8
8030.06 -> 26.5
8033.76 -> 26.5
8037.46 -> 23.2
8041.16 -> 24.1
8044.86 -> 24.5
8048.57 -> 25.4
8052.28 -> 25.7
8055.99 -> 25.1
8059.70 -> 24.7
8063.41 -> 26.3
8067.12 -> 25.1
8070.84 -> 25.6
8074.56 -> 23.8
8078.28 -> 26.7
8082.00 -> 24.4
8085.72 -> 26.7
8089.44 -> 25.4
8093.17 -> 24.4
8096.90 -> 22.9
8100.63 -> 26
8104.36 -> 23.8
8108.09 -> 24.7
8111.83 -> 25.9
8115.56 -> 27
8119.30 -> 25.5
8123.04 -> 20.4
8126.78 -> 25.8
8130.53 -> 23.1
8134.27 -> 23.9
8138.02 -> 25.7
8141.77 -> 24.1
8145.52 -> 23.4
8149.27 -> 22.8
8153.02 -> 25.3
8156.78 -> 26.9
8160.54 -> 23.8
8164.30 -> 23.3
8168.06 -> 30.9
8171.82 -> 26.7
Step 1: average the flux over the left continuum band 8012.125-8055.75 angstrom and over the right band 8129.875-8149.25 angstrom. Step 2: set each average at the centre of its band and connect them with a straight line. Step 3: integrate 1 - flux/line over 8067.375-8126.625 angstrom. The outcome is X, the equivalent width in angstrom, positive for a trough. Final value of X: -1.1 angstrom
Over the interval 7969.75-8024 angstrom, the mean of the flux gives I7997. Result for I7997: 25.1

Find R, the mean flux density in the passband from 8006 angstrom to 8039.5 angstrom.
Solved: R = 25.3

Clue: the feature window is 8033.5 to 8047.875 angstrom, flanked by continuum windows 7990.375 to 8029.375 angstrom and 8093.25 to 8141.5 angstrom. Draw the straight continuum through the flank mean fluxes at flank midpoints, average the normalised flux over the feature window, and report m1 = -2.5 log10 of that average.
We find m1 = 0.02 mag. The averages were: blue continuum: 25.1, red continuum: 24.5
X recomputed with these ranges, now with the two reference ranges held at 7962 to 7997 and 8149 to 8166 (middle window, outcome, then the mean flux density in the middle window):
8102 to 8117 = -0.4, 25.3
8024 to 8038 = -0.3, 25.4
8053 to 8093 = -1.0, 25.4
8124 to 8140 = 0.2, 24.4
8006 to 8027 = -0.4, 25.3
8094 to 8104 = 0.1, 24.3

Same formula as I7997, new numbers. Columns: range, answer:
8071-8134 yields 24.8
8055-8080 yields 25.3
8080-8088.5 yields 25.6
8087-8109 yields 24.6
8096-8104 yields 24.5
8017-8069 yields 25.2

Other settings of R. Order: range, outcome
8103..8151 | 24.3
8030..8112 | 25.1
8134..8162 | 24.5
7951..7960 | 24.6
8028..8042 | 25.1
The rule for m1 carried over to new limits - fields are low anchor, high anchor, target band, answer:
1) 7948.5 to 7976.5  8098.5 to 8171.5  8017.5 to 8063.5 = -0.02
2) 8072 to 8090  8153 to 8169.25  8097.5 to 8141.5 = 0.04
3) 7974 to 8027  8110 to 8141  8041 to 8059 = 0.00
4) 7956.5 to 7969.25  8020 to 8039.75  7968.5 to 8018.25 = -0.01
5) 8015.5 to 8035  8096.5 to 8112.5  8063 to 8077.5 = 0.00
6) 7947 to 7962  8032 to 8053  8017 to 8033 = -0.03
